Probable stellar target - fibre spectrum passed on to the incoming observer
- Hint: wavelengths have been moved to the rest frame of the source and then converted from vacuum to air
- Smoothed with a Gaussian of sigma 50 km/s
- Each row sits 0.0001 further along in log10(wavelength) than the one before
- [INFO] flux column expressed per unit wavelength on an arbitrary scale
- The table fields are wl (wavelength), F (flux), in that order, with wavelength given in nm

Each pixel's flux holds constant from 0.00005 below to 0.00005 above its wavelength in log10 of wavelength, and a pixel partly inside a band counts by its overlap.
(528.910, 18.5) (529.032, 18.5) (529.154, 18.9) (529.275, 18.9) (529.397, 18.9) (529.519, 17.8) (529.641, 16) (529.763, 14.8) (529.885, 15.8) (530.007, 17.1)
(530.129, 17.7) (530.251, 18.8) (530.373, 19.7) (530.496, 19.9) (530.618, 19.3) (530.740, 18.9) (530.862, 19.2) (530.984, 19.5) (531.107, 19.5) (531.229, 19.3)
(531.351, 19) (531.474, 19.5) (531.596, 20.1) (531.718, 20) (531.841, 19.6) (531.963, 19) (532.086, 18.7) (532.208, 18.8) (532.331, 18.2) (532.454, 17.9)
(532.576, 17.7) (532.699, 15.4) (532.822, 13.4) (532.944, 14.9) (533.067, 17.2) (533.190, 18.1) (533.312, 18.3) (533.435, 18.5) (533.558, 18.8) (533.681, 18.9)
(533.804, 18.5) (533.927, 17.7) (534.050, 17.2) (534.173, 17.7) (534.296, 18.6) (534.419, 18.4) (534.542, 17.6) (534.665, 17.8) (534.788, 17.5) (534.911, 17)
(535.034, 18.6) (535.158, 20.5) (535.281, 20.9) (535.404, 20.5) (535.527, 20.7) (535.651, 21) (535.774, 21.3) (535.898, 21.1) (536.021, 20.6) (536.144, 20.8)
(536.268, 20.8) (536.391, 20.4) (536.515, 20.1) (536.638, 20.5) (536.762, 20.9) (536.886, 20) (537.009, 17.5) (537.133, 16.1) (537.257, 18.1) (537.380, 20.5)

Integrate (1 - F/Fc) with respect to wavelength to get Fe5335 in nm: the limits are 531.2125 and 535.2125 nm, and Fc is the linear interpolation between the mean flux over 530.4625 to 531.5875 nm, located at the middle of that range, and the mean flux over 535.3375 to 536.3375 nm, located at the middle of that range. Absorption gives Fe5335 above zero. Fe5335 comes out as 0.38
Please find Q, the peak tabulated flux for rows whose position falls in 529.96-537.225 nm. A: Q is 21.3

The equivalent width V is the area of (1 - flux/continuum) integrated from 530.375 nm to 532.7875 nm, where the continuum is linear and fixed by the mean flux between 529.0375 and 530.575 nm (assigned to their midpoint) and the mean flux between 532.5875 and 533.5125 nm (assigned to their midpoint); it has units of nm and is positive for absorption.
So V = -0.23 nm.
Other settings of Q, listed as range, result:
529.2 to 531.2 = 19.9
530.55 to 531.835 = 20.1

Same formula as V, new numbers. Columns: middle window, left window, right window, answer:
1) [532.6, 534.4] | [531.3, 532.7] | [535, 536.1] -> 0.20 nm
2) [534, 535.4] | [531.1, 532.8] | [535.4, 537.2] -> 0.08 nm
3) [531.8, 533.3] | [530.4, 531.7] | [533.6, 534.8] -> 0.11 nm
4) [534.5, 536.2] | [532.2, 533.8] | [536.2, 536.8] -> -0.02 nm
